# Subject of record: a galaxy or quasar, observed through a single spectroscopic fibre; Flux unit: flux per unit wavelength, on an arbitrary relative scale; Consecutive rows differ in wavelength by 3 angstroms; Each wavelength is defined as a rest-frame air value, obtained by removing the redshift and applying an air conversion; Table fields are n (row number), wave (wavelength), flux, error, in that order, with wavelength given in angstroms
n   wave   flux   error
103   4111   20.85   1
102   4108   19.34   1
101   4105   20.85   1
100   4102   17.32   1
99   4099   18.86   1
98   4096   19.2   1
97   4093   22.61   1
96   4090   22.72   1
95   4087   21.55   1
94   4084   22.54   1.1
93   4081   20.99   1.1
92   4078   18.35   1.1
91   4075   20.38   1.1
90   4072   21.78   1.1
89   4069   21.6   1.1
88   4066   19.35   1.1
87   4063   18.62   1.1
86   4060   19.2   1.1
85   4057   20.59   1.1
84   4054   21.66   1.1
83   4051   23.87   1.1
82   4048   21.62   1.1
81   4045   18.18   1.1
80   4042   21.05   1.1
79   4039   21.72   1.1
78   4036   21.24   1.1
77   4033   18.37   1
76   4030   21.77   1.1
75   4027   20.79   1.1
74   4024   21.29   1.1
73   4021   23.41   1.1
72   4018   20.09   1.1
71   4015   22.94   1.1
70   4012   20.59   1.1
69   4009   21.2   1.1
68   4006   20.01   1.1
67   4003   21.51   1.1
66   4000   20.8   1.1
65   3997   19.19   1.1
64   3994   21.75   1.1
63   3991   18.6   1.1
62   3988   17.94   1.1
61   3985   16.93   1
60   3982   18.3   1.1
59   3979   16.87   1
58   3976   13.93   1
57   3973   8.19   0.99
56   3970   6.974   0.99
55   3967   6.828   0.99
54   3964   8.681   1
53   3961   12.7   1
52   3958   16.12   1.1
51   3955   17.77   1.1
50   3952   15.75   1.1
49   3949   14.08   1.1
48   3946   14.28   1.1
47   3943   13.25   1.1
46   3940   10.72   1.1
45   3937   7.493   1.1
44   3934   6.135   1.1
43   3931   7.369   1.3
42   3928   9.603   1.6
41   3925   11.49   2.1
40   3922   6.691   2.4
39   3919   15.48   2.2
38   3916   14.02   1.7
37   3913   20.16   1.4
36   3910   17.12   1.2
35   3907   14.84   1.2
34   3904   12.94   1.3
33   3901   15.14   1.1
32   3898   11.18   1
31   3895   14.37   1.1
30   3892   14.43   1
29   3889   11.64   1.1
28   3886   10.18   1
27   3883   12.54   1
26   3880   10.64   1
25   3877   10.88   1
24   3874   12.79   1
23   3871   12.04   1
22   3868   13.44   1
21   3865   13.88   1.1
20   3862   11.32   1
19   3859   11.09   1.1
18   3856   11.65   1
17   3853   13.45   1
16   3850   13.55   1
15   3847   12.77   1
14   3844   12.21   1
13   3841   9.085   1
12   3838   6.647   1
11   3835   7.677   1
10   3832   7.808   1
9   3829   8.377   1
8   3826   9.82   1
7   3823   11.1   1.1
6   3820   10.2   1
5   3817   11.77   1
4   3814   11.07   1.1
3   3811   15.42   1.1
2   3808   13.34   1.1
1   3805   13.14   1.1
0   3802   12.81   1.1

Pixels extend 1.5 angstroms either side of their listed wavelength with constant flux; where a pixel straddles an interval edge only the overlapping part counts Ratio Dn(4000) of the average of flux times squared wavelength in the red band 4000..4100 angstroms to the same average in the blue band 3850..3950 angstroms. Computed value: 1.83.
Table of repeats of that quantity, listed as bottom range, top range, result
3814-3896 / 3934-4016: 1.46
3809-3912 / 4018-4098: 1.94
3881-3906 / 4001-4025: 1.77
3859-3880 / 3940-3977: 1.06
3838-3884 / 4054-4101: 1.93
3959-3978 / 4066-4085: 2.21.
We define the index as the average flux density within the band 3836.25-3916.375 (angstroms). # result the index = 12.7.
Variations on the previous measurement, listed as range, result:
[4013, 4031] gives 21.7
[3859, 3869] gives 12.6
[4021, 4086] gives 20.8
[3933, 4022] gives 15.8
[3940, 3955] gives 14.3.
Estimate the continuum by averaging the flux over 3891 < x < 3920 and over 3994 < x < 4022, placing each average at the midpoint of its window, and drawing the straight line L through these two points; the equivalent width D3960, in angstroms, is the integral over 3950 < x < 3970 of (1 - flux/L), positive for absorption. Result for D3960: 6.1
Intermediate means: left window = 15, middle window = 12.6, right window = 21.1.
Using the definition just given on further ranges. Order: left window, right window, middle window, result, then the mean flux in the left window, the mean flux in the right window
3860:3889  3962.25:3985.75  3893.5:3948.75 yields -2.1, 11.9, 11.9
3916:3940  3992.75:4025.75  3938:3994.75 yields 3.4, 9.58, 21.2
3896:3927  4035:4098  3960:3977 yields 7.3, 13.8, 20.9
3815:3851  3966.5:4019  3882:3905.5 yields 0.2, 10.1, 17.5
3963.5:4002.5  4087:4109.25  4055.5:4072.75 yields -1.2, 15.3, 20.2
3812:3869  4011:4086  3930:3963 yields 7.7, 10.9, 20.9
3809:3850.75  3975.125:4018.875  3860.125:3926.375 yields 3.9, 10.5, 19.4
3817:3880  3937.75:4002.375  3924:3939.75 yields 5.9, 11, 14.8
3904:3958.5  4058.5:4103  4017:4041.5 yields -4.6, 12.9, 20.4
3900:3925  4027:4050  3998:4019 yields -2.0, 14.4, 20.7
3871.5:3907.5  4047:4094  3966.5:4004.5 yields 2.1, 12.6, 21.1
